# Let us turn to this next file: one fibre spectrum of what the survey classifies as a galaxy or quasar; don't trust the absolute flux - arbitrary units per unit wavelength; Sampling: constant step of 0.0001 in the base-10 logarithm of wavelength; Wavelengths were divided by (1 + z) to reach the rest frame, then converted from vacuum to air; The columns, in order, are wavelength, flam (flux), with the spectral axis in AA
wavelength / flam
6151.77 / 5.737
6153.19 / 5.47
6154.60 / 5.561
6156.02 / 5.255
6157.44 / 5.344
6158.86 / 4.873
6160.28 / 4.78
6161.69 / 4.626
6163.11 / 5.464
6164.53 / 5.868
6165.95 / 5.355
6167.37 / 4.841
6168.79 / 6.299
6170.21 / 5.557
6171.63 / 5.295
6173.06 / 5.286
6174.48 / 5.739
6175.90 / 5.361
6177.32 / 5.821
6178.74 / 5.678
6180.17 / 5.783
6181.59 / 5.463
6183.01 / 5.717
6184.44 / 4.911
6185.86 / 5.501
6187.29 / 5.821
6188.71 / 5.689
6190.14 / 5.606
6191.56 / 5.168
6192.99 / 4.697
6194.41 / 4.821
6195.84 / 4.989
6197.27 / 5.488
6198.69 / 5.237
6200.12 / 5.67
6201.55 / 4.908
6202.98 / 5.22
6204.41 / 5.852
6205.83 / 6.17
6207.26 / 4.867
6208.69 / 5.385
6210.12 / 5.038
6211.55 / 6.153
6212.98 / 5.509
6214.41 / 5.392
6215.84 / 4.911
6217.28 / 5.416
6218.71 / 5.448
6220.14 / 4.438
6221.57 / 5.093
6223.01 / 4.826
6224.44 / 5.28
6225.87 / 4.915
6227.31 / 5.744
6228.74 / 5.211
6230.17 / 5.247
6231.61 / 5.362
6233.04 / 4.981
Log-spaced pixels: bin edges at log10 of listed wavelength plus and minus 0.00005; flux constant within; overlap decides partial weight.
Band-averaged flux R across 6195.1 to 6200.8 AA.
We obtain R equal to 5.34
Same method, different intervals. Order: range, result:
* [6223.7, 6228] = 5.31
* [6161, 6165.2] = 5.32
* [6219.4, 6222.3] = 4.77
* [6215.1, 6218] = 5.16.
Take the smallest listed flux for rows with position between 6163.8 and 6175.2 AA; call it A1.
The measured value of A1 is 4.841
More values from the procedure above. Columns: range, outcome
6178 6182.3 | 5.463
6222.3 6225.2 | 4.826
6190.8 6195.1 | 4.697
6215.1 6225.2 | 4.438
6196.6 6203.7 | 4.908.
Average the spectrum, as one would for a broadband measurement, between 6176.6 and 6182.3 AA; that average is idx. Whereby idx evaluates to 5.69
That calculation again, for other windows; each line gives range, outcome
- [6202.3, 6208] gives 5.53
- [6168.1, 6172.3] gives 5.72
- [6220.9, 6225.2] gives 5.06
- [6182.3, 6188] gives 5.48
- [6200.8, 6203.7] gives 5.06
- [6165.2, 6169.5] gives 5.5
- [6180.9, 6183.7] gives 5.6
